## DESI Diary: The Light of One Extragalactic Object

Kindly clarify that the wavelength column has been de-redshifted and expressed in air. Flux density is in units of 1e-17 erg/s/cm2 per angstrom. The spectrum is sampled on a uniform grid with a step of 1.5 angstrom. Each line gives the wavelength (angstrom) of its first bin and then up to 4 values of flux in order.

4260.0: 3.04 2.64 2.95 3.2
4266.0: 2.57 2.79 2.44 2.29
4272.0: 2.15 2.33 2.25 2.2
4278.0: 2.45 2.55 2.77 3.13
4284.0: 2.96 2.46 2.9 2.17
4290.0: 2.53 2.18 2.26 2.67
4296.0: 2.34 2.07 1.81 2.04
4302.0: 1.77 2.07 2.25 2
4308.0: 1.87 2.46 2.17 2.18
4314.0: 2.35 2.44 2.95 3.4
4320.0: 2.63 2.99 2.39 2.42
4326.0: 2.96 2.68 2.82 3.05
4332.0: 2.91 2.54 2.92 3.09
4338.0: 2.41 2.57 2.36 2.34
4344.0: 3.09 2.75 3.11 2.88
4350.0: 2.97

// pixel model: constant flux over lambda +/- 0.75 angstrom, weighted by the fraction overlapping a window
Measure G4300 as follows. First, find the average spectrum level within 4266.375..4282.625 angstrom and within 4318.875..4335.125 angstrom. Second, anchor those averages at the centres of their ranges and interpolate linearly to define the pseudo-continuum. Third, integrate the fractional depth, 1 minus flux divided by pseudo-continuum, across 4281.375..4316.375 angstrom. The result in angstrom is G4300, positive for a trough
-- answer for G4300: 3.8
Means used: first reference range 2.46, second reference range 2.76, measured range 2.32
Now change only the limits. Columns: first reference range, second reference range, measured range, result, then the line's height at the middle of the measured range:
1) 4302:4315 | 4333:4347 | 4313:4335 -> -3.0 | 2.42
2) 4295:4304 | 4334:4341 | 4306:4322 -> -1.4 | 2.29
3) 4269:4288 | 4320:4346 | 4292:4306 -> 2.5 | 2.6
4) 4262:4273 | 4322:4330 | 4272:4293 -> 1.0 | 2.64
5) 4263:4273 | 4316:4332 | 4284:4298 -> 1.3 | 2.69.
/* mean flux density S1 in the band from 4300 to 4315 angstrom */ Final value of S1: 2.12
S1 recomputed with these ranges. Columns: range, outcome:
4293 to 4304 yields 2.12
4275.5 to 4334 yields 2.48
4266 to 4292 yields 2.51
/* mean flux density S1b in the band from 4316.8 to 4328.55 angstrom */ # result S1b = 2.8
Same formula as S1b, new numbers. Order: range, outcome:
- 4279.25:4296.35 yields 2.58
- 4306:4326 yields 2.5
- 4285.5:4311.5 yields 2.22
